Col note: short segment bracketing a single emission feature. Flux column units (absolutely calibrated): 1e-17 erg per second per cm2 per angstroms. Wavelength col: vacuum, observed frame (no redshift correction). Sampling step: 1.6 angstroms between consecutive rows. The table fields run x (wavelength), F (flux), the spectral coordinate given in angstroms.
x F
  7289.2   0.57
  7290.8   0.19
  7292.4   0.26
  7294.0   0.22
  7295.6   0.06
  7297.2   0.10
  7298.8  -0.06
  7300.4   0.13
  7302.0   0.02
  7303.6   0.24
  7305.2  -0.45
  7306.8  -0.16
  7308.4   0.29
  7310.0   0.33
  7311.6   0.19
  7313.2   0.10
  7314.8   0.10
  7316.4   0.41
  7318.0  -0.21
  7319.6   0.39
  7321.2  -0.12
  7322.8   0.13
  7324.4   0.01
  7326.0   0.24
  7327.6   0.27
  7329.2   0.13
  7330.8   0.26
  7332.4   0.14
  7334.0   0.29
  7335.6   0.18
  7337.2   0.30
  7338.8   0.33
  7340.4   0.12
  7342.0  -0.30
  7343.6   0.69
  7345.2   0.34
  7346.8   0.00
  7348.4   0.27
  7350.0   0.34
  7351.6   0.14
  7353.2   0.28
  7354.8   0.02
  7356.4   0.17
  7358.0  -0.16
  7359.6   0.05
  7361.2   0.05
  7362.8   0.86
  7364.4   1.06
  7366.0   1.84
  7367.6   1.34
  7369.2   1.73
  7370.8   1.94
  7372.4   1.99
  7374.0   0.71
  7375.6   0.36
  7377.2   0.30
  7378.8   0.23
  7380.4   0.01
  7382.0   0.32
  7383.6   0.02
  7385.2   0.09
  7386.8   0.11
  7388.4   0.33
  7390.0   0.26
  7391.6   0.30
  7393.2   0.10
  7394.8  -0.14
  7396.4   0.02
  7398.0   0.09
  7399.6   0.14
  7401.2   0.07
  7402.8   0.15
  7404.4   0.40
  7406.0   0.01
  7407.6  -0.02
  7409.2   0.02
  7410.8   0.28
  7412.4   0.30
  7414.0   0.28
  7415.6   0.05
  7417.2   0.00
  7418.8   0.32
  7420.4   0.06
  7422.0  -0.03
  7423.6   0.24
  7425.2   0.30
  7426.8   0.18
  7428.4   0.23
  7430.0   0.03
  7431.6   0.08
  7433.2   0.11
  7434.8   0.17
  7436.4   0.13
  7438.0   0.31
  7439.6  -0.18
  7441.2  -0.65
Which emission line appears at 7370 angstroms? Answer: [O II] 3727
